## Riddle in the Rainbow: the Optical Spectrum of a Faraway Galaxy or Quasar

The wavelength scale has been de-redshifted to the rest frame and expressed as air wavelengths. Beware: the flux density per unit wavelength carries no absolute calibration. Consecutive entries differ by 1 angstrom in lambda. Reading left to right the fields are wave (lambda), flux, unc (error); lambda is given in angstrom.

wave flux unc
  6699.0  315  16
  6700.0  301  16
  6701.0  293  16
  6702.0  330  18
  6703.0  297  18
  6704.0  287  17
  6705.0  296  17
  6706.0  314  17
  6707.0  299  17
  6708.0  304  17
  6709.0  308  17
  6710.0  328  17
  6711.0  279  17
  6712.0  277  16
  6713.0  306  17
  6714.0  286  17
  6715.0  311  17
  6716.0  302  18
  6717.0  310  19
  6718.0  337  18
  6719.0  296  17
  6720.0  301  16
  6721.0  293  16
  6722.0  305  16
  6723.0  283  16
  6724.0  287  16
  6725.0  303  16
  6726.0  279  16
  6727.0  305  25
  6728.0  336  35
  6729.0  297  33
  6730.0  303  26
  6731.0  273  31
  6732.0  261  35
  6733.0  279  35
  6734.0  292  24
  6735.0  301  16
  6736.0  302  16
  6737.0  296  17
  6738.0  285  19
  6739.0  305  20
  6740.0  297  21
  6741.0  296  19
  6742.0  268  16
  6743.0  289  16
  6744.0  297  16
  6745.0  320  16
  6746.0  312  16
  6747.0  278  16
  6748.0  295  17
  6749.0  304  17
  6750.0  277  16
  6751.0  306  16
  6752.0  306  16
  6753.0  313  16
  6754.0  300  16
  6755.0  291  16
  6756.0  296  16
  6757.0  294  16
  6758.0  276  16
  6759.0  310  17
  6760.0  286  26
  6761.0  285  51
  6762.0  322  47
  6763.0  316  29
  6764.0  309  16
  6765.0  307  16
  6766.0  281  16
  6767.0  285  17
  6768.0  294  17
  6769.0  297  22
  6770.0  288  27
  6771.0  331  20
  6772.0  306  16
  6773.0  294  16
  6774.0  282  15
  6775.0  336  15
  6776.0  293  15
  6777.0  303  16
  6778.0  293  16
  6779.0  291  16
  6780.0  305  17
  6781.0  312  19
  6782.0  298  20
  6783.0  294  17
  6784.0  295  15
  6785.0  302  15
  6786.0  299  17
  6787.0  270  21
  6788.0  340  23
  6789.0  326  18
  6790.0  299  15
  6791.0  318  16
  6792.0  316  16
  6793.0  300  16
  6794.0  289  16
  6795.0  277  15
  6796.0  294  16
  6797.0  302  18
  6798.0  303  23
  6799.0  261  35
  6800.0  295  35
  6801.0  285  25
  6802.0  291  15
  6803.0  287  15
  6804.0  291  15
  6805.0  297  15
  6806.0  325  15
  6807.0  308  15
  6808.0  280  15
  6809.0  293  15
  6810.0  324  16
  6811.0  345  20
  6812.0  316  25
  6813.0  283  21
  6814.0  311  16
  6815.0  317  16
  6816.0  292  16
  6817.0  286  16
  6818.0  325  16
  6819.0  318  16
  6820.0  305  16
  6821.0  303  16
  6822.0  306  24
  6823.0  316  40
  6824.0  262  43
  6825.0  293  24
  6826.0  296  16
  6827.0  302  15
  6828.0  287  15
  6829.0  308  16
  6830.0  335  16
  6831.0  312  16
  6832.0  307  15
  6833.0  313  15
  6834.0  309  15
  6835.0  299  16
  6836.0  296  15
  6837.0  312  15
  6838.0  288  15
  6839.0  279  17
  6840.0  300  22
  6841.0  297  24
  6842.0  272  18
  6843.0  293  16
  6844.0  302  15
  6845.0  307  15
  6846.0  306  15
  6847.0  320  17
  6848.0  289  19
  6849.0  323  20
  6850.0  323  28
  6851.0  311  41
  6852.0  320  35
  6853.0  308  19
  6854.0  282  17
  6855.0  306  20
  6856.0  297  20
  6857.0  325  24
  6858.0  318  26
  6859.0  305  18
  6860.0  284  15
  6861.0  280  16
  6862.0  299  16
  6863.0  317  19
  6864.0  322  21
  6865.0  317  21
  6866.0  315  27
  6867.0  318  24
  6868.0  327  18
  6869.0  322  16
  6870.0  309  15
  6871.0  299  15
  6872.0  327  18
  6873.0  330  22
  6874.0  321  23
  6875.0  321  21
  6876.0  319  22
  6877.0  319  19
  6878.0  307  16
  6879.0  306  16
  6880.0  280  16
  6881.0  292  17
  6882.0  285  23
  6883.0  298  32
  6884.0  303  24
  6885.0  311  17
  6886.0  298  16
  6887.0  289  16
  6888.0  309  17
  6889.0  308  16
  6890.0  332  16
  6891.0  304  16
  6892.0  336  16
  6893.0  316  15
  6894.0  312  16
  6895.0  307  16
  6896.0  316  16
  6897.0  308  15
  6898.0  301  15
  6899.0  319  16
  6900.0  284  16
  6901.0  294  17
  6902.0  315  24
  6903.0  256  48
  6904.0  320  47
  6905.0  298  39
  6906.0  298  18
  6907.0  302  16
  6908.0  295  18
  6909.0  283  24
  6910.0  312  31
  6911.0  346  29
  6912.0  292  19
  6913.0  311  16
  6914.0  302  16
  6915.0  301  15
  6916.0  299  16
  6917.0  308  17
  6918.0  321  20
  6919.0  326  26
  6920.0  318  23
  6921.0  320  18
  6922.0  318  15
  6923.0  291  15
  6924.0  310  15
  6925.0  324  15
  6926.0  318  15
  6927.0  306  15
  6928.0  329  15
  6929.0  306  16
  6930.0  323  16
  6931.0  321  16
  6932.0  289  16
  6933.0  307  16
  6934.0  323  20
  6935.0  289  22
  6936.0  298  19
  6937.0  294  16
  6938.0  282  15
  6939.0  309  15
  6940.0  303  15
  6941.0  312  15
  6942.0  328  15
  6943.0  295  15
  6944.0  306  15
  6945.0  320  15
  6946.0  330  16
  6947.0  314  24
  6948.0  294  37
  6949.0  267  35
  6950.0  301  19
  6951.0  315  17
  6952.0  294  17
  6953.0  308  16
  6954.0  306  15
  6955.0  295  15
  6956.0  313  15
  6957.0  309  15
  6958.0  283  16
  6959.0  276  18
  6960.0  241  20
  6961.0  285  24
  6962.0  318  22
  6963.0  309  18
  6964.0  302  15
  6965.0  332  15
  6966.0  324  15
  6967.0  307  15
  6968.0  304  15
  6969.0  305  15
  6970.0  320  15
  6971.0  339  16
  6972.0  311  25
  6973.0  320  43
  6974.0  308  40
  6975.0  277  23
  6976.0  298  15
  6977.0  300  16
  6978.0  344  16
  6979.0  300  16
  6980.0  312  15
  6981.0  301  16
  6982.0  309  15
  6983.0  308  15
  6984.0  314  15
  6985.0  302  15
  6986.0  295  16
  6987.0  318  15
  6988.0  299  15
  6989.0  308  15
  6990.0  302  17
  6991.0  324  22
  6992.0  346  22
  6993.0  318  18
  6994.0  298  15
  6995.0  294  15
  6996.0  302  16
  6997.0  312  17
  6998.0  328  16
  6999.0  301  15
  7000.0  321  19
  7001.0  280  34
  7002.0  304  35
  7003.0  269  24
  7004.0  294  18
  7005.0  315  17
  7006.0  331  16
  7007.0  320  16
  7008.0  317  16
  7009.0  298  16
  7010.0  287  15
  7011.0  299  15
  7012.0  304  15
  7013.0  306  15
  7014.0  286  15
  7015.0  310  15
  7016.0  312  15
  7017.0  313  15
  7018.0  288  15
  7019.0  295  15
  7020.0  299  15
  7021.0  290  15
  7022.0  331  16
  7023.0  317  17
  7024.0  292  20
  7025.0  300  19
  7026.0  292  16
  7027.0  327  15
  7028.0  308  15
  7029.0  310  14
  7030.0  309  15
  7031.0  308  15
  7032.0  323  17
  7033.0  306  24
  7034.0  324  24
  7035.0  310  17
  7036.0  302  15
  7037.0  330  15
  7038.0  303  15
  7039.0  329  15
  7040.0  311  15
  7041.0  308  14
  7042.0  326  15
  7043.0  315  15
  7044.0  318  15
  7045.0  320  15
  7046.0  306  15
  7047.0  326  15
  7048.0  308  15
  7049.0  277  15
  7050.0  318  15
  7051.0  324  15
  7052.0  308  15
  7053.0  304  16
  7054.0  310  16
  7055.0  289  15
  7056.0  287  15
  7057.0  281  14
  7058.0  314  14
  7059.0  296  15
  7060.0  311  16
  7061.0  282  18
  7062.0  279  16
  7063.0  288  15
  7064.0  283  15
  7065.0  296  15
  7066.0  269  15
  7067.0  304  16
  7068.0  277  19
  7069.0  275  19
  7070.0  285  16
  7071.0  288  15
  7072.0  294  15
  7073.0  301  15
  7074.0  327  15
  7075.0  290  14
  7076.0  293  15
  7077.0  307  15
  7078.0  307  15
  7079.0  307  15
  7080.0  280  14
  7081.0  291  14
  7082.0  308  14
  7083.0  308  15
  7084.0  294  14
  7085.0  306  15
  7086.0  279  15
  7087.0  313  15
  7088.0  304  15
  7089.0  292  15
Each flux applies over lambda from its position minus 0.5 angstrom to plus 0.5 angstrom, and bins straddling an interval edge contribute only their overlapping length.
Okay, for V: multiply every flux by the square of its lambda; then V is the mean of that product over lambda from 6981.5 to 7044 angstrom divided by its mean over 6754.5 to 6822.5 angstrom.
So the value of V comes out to 1.09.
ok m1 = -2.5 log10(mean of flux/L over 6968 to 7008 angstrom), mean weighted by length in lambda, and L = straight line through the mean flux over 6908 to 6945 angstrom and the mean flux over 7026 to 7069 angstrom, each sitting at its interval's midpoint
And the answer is -0.01 mag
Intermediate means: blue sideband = 309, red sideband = 305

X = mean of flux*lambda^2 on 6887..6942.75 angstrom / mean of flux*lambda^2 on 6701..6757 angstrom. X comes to 1.09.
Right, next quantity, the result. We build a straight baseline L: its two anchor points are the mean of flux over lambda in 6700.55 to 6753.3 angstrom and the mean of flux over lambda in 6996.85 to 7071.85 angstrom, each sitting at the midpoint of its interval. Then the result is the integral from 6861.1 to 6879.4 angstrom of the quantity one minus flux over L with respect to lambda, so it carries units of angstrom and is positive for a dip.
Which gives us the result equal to -0.9 angstrom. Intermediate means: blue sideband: 298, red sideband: 304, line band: 316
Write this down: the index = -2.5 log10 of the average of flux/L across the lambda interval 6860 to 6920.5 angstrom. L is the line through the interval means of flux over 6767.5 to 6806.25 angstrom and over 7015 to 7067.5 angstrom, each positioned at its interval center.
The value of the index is -0.02 mag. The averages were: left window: 299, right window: 305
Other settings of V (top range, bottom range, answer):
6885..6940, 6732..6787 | 1.08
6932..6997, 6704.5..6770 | 1.10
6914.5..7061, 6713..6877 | 1.08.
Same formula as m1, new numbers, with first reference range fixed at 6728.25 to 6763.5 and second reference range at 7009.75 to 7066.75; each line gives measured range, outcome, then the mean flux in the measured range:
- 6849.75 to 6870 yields -0.038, 310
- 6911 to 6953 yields -0.024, 308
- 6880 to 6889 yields 0.008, 298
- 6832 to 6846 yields 0.001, 298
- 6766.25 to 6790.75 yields -0.018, 301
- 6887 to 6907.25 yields -0.022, 306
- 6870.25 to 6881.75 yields -0.039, 310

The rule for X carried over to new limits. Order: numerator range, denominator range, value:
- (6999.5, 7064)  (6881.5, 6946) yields 1.03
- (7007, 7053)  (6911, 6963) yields 1.04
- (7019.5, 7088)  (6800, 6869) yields 1.06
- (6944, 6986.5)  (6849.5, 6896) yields 1.01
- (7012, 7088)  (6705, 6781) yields 1.11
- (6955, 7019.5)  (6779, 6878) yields 1.05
